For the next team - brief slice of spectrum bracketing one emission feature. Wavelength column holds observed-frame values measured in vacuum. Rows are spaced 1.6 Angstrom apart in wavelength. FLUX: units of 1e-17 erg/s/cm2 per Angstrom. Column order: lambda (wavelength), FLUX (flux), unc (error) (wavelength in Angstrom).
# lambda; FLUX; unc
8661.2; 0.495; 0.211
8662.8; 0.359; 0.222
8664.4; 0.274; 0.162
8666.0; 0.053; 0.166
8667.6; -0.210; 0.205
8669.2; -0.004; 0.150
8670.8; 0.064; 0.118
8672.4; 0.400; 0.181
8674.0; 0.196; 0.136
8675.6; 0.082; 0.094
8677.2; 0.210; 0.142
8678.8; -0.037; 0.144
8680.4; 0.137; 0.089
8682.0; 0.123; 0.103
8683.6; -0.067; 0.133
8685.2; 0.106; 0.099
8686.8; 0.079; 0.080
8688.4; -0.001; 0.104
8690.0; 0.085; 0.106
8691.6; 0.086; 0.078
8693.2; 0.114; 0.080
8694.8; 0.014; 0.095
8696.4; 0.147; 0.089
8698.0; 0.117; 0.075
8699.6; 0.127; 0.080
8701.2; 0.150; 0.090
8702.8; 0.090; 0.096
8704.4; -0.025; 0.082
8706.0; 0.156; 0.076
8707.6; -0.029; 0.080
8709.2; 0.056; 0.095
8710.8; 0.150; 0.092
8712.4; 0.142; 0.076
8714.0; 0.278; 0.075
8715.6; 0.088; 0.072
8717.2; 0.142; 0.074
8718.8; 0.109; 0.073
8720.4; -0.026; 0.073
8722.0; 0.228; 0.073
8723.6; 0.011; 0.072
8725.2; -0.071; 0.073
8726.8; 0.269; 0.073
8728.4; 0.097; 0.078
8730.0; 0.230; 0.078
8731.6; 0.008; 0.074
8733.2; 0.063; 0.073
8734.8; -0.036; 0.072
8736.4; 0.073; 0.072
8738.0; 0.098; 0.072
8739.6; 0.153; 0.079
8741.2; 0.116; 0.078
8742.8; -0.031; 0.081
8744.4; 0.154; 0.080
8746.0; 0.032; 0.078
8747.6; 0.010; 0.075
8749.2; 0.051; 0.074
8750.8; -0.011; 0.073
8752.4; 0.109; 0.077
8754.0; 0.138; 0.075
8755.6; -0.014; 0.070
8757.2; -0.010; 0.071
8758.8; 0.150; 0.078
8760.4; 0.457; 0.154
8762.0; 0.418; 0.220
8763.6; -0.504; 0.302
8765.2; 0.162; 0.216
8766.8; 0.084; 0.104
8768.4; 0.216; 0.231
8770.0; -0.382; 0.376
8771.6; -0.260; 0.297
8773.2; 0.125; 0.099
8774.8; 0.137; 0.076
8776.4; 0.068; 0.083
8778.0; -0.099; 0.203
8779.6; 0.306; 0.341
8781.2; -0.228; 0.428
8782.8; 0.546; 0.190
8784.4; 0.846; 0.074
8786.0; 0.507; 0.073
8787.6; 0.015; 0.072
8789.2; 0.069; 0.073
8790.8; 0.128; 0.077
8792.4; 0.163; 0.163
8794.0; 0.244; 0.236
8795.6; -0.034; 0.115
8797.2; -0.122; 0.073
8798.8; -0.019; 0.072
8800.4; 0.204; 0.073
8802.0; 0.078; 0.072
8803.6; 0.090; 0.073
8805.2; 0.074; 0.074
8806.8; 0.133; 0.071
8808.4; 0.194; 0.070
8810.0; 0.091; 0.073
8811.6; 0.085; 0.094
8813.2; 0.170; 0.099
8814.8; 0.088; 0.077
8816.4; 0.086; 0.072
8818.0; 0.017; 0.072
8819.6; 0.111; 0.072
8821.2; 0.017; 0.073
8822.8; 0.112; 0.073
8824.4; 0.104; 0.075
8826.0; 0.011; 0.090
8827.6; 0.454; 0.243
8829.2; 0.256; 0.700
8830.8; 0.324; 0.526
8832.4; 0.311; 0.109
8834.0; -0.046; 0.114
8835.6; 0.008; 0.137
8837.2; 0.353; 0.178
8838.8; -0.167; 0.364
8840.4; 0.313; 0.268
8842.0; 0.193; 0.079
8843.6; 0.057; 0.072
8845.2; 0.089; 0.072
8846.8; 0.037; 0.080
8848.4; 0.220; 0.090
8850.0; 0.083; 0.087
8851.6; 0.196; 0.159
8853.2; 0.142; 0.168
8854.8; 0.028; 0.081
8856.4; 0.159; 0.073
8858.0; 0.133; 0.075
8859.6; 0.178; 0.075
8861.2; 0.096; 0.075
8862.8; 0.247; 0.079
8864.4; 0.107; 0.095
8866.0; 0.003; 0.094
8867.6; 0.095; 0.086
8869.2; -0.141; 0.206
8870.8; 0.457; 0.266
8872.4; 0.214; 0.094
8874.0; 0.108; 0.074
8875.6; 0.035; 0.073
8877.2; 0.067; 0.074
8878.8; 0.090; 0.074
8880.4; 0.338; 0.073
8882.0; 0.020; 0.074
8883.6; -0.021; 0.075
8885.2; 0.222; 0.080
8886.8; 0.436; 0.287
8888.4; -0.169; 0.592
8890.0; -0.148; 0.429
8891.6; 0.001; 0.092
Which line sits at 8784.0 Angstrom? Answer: H-gamma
